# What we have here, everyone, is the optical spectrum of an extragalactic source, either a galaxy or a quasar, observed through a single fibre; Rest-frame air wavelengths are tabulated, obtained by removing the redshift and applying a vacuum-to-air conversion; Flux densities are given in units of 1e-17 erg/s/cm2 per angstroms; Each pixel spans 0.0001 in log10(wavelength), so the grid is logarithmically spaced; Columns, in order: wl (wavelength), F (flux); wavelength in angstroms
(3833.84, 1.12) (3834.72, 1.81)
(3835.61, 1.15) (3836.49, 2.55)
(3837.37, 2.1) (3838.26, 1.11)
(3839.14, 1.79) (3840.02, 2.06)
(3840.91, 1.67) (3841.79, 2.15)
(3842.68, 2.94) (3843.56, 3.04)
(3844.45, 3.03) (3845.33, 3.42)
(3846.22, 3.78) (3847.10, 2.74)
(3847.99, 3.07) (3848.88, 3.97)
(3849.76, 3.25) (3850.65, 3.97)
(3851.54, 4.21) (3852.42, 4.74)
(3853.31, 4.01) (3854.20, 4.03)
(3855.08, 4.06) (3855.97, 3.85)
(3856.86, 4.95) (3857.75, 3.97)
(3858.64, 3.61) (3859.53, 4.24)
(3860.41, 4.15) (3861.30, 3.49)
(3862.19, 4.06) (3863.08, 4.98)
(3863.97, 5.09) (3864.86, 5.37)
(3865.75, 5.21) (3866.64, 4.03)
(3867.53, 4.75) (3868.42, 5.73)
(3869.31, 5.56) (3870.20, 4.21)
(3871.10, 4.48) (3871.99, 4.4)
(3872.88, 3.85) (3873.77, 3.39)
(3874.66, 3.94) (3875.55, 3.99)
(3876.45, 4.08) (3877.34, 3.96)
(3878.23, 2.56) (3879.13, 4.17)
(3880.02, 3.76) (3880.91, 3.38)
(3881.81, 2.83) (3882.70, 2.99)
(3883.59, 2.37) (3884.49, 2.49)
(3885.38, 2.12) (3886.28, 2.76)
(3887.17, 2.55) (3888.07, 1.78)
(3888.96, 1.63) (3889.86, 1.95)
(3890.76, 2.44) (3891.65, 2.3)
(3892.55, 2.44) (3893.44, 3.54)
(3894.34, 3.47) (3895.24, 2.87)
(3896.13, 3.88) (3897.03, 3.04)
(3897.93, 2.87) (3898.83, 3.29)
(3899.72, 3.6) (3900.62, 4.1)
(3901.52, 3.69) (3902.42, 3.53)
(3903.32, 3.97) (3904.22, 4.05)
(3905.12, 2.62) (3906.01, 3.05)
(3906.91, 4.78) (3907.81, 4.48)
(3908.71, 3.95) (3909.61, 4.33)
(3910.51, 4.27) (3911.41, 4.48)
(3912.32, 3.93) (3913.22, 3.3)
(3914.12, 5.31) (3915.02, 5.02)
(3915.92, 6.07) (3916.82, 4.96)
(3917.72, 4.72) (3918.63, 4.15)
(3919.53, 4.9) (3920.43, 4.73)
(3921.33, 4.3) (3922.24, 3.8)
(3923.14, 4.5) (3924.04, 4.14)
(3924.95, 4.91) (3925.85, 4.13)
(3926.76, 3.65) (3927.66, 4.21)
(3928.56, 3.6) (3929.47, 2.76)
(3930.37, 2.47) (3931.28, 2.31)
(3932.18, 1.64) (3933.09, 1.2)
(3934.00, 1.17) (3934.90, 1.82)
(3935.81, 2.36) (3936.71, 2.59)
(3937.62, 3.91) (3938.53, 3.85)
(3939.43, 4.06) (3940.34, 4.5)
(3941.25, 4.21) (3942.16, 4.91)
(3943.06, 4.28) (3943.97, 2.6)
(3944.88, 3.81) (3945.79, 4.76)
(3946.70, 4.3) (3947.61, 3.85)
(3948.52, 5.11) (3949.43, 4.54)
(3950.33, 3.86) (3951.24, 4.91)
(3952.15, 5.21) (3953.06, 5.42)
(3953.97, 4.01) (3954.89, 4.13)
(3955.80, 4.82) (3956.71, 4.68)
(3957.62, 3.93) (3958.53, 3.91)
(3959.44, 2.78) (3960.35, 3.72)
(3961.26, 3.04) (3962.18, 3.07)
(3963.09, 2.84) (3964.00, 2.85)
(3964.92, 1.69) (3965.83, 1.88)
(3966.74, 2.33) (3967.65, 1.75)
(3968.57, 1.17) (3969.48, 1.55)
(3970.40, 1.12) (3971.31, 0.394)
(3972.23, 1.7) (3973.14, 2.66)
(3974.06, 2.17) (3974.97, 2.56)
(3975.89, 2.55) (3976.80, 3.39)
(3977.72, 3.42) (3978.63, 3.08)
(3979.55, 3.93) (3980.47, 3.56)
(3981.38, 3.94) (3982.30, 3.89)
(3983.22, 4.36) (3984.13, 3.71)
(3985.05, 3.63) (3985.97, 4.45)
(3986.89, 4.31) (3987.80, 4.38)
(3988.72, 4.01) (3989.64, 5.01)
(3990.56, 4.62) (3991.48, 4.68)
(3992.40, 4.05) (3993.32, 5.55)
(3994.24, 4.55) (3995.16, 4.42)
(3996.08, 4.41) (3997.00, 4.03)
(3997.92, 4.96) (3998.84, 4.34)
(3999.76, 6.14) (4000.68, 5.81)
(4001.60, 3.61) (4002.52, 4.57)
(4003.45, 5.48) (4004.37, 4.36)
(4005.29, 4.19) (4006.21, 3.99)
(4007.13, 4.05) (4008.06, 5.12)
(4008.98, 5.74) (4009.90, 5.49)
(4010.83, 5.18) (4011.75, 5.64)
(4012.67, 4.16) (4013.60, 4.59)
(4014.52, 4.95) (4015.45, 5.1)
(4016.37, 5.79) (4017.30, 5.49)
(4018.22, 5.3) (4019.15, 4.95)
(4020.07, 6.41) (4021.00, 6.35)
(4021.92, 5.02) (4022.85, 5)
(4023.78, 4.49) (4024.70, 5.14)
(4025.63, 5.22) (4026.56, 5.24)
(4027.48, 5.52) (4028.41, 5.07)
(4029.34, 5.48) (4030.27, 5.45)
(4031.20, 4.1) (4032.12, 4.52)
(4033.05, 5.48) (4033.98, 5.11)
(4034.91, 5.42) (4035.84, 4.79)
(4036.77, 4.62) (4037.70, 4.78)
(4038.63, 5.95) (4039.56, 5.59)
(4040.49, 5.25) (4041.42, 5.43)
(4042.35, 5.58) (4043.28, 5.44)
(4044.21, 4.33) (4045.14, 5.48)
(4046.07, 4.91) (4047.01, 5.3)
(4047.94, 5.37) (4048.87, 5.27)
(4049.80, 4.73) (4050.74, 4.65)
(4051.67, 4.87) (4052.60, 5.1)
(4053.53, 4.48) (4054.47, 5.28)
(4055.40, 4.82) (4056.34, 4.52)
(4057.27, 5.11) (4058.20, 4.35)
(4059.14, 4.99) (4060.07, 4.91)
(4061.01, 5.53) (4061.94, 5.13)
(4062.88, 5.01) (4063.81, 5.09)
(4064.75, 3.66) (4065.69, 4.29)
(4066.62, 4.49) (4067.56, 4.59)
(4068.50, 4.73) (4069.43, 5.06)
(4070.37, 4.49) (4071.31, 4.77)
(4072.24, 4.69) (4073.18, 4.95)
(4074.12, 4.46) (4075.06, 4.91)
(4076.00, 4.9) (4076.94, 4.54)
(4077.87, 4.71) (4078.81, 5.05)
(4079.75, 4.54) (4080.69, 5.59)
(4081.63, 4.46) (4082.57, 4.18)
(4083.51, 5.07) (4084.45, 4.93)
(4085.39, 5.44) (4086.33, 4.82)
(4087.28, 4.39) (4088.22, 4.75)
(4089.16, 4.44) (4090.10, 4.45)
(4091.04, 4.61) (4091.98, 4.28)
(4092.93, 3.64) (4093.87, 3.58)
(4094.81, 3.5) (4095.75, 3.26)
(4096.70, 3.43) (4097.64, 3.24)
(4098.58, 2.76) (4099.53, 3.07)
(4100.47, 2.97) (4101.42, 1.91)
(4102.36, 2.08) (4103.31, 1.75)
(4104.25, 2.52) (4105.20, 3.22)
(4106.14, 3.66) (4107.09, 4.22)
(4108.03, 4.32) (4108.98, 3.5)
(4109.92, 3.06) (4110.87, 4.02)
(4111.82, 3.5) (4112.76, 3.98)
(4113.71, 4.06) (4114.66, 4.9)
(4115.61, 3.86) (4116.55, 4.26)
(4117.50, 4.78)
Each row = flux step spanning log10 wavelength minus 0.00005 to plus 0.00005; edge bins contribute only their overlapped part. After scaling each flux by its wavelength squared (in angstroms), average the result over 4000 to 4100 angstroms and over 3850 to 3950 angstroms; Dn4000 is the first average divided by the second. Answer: 1.4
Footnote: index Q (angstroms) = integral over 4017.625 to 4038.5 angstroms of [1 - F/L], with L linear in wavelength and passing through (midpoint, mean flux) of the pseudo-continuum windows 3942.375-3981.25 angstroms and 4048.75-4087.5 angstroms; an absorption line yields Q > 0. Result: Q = -4.7 angstroms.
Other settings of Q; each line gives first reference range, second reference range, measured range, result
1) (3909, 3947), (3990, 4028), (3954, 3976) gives 8.4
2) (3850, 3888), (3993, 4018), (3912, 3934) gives 2.1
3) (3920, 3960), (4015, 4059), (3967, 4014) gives 6.3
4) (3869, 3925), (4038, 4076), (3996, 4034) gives -3.5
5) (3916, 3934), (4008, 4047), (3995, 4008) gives 0.6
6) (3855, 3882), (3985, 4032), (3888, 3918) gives 5.0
